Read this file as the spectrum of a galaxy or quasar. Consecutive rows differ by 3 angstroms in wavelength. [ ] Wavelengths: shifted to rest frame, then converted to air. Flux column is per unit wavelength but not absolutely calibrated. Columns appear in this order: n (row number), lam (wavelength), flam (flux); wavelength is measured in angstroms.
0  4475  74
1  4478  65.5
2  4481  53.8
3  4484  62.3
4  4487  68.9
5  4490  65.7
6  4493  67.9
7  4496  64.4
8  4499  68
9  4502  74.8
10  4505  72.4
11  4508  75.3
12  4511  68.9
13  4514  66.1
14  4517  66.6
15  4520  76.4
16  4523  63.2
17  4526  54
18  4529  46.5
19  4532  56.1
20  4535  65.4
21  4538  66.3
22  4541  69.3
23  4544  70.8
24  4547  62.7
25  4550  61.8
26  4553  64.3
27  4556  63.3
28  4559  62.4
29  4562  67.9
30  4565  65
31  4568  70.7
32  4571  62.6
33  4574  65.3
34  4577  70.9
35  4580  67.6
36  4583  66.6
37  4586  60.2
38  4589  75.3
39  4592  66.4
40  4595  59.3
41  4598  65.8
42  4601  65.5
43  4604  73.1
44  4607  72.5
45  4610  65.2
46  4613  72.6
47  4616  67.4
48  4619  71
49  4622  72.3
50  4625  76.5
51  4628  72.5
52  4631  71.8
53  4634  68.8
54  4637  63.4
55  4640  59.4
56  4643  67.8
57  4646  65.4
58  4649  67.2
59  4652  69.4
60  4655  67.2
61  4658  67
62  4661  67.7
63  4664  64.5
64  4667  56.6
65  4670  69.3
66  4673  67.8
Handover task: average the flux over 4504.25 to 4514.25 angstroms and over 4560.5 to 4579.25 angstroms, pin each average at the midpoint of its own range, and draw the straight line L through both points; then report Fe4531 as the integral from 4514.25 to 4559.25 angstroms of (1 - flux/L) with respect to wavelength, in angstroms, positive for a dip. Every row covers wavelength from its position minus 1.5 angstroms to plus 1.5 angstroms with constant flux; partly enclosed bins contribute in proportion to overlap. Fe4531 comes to 3.83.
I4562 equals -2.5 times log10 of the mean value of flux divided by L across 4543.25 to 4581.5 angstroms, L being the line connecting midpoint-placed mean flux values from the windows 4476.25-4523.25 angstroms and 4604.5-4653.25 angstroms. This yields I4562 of 0.043 mag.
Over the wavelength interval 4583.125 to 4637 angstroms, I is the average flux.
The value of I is 69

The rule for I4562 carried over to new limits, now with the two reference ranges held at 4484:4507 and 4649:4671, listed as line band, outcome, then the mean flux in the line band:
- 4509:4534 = 0.094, 62.5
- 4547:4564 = 0.062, 63.9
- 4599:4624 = -0.052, 70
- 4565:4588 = 0.015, 66.4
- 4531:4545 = 0.035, 65.7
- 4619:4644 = -0.044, 69.2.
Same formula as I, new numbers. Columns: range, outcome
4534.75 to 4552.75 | 66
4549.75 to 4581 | 65.7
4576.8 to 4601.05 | 66.2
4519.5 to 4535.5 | 58.9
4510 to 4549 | 63.9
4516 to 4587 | 64.4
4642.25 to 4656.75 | 67.4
